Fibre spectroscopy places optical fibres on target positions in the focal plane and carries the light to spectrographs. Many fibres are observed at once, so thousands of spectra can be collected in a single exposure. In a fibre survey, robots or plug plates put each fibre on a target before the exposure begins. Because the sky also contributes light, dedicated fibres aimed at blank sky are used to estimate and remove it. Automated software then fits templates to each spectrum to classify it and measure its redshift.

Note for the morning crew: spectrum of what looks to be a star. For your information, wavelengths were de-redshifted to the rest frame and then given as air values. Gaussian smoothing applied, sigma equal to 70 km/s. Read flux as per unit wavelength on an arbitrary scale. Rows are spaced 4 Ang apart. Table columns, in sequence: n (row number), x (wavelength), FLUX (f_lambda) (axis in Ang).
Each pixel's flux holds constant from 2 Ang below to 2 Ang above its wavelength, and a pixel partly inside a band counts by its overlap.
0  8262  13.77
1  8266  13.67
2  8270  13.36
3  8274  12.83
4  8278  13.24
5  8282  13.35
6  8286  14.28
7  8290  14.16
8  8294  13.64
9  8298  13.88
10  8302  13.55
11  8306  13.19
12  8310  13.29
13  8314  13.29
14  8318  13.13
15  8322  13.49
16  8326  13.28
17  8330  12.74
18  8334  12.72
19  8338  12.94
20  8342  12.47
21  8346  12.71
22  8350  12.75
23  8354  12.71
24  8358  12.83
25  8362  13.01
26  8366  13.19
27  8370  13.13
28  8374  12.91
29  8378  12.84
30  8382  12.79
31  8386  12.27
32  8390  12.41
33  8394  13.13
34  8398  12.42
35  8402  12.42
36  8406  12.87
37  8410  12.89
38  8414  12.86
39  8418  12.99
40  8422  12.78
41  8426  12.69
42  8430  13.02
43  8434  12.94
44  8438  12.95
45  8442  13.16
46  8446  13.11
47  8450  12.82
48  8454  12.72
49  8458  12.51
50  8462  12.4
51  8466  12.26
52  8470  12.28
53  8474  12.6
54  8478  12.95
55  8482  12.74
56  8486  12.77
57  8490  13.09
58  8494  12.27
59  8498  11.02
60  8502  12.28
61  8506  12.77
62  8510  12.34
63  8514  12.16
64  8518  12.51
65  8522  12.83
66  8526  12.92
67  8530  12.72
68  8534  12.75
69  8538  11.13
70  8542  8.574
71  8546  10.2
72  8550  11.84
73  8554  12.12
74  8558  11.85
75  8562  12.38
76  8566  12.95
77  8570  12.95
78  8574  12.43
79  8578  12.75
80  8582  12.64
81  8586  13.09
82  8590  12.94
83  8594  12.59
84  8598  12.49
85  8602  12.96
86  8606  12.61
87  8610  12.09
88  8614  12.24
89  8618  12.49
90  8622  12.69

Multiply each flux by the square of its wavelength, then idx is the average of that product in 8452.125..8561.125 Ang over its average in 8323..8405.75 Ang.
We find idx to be 0.98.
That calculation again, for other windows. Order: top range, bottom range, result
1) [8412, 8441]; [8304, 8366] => 1.02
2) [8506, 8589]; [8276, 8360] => 0.97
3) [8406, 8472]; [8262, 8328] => 0.98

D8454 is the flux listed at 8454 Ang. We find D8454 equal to 12.72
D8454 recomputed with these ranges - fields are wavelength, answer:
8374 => 12.91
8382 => 12.79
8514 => 12.16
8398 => 12.42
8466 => 12.26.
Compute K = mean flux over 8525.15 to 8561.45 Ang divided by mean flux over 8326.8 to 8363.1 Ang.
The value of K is 0.90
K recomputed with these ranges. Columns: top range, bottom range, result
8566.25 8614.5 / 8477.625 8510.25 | 1.02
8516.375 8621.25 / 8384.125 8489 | 0.96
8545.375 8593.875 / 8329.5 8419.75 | 0.97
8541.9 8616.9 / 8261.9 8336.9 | 0.92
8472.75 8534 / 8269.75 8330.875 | 0.93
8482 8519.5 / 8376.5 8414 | 0.98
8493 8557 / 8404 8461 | 0.92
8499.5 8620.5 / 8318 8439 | 0.96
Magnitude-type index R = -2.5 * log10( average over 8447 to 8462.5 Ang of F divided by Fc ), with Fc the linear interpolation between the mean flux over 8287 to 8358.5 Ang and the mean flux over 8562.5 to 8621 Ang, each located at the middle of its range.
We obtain 0.02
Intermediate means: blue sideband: 13.2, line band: 12.7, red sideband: 12.7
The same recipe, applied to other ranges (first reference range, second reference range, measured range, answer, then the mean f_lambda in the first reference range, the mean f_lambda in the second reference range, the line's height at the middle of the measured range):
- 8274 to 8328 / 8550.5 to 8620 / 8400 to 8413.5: 0.03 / 13.5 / 12.5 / 13.1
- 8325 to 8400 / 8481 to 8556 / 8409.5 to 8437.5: -0.03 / 12.8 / 12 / 12.5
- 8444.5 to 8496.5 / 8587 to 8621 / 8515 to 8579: 0.05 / 12.6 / 12.6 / 12.6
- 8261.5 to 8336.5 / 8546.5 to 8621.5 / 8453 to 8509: 0.03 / 13.4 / 12.5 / 12.8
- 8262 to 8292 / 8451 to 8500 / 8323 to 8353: 0.03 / 13.6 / 12.5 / 13.2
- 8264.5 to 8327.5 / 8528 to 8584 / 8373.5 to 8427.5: 0.01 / 13.5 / 11.9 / 12.9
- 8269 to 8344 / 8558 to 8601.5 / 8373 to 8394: 0.04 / 13.3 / 12.7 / 13.1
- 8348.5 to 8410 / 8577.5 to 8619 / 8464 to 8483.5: 0.01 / 12.8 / 12.6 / 12.7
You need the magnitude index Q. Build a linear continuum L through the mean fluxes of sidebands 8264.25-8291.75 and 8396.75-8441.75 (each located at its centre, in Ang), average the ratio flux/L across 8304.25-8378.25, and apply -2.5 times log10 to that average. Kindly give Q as 0.02 mag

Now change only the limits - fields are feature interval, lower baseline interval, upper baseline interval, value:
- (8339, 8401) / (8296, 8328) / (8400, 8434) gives 0.03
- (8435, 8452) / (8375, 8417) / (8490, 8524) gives -0.04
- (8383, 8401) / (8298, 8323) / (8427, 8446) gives 0.05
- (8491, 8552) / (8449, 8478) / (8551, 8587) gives 0.06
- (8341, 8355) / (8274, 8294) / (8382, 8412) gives 0.03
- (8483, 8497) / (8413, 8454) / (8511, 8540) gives 0.00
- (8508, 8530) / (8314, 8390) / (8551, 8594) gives 0.01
